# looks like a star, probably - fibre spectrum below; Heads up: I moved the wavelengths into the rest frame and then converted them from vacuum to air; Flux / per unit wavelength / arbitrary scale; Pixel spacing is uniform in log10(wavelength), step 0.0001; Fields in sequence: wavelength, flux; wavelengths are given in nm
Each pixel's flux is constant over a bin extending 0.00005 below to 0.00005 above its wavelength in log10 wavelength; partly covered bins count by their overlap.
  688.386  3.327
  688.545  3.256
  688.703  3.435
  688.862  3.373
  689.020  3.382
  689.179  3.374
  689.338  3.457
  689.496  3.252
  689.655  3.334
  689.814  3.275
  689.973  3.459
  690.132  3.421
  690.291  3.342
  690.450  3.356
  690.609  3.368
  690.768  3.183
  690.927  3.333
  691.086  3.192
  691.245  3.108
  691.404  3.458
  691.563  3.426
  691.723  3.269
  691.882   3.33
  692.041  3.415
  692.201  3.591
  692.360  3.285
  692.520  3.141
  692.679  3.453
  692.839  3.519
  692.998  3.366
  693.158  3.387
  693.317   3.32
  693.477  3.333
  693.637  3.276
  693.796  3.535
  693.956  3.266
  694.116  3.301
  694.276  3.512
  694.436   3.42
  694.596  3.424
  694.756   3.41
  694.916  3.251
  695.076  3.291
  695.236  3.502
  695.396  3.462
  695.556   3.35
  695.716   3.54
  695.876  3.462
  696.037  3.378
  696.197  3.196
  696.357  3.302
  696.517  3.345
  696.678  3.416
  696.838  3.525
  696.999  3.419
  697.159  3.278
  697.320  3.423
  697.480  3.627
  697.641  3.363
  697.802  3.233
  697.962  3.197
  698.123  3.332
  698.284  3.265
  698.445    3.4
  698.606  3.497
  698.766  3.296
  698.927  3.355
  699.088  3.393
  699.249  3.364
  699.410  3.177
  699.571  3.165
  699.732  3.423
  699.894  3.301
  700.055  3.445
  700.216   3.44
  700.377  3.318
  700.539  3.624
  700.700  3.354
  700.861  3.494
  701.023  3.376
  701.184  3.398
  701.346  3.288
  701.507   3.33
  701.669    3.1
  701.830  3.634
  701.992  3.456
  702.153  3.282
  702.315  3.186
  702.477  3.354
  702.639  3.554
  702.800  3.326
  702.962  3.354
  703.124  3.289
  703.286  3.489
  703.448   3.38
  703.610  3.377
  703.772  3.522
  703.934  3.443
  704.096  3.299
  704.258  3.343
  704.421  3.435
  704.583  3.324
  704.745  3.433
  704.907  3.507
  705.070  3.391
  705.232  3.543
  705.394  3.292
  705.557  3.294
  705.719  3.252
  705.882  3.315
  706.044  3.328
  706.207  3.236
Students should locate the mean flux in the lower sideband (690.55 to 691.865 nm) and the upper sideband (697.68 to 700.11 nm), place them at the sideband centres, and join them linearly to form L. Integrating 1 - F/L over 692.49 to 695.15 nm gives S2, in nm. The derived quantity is -0.05 nm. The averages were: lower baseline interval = 3.29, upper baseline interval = 3.32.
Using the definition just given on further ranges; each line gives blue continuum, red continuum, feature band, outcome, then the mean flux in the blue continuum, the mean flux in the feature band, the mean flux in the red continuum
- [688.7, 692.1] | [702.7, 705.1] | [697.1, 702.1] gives 0.02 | 3.34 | 3.37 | 3.4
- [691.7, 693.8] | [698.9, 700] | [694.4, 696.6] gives -0.02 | 3.37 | 3.38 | 3.31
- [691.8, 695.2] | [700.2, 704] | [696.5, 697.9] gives -0.01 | 3.37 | 3.4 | 3.39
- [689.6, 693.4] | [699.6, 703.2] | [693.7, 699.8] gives -0.02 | 3.35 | 3.37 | 3.38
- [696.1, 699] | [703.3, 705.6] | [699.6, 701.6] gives -0.01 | 3.36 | 3.39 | 3.4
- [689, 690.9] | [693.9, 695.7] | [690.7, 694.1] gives 0.03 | 3.35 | 3.34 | 3.39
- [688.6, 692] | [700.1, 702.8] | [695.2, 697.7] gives -0.03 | 3.34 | 3.41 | 3.39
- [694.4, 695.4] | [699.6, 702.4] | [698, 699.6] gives 0.03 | 3.39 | 3.33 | 3.37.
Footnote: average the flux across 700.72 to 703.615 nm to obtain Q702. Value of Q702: 3.37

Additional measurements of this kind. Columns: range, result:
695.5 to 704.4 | 3.37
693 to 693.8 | 3.36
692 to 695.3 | 3.38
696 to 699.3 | 3.36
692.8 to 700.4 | 3.37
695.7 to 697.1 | 3.39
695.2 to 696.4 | 3.4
